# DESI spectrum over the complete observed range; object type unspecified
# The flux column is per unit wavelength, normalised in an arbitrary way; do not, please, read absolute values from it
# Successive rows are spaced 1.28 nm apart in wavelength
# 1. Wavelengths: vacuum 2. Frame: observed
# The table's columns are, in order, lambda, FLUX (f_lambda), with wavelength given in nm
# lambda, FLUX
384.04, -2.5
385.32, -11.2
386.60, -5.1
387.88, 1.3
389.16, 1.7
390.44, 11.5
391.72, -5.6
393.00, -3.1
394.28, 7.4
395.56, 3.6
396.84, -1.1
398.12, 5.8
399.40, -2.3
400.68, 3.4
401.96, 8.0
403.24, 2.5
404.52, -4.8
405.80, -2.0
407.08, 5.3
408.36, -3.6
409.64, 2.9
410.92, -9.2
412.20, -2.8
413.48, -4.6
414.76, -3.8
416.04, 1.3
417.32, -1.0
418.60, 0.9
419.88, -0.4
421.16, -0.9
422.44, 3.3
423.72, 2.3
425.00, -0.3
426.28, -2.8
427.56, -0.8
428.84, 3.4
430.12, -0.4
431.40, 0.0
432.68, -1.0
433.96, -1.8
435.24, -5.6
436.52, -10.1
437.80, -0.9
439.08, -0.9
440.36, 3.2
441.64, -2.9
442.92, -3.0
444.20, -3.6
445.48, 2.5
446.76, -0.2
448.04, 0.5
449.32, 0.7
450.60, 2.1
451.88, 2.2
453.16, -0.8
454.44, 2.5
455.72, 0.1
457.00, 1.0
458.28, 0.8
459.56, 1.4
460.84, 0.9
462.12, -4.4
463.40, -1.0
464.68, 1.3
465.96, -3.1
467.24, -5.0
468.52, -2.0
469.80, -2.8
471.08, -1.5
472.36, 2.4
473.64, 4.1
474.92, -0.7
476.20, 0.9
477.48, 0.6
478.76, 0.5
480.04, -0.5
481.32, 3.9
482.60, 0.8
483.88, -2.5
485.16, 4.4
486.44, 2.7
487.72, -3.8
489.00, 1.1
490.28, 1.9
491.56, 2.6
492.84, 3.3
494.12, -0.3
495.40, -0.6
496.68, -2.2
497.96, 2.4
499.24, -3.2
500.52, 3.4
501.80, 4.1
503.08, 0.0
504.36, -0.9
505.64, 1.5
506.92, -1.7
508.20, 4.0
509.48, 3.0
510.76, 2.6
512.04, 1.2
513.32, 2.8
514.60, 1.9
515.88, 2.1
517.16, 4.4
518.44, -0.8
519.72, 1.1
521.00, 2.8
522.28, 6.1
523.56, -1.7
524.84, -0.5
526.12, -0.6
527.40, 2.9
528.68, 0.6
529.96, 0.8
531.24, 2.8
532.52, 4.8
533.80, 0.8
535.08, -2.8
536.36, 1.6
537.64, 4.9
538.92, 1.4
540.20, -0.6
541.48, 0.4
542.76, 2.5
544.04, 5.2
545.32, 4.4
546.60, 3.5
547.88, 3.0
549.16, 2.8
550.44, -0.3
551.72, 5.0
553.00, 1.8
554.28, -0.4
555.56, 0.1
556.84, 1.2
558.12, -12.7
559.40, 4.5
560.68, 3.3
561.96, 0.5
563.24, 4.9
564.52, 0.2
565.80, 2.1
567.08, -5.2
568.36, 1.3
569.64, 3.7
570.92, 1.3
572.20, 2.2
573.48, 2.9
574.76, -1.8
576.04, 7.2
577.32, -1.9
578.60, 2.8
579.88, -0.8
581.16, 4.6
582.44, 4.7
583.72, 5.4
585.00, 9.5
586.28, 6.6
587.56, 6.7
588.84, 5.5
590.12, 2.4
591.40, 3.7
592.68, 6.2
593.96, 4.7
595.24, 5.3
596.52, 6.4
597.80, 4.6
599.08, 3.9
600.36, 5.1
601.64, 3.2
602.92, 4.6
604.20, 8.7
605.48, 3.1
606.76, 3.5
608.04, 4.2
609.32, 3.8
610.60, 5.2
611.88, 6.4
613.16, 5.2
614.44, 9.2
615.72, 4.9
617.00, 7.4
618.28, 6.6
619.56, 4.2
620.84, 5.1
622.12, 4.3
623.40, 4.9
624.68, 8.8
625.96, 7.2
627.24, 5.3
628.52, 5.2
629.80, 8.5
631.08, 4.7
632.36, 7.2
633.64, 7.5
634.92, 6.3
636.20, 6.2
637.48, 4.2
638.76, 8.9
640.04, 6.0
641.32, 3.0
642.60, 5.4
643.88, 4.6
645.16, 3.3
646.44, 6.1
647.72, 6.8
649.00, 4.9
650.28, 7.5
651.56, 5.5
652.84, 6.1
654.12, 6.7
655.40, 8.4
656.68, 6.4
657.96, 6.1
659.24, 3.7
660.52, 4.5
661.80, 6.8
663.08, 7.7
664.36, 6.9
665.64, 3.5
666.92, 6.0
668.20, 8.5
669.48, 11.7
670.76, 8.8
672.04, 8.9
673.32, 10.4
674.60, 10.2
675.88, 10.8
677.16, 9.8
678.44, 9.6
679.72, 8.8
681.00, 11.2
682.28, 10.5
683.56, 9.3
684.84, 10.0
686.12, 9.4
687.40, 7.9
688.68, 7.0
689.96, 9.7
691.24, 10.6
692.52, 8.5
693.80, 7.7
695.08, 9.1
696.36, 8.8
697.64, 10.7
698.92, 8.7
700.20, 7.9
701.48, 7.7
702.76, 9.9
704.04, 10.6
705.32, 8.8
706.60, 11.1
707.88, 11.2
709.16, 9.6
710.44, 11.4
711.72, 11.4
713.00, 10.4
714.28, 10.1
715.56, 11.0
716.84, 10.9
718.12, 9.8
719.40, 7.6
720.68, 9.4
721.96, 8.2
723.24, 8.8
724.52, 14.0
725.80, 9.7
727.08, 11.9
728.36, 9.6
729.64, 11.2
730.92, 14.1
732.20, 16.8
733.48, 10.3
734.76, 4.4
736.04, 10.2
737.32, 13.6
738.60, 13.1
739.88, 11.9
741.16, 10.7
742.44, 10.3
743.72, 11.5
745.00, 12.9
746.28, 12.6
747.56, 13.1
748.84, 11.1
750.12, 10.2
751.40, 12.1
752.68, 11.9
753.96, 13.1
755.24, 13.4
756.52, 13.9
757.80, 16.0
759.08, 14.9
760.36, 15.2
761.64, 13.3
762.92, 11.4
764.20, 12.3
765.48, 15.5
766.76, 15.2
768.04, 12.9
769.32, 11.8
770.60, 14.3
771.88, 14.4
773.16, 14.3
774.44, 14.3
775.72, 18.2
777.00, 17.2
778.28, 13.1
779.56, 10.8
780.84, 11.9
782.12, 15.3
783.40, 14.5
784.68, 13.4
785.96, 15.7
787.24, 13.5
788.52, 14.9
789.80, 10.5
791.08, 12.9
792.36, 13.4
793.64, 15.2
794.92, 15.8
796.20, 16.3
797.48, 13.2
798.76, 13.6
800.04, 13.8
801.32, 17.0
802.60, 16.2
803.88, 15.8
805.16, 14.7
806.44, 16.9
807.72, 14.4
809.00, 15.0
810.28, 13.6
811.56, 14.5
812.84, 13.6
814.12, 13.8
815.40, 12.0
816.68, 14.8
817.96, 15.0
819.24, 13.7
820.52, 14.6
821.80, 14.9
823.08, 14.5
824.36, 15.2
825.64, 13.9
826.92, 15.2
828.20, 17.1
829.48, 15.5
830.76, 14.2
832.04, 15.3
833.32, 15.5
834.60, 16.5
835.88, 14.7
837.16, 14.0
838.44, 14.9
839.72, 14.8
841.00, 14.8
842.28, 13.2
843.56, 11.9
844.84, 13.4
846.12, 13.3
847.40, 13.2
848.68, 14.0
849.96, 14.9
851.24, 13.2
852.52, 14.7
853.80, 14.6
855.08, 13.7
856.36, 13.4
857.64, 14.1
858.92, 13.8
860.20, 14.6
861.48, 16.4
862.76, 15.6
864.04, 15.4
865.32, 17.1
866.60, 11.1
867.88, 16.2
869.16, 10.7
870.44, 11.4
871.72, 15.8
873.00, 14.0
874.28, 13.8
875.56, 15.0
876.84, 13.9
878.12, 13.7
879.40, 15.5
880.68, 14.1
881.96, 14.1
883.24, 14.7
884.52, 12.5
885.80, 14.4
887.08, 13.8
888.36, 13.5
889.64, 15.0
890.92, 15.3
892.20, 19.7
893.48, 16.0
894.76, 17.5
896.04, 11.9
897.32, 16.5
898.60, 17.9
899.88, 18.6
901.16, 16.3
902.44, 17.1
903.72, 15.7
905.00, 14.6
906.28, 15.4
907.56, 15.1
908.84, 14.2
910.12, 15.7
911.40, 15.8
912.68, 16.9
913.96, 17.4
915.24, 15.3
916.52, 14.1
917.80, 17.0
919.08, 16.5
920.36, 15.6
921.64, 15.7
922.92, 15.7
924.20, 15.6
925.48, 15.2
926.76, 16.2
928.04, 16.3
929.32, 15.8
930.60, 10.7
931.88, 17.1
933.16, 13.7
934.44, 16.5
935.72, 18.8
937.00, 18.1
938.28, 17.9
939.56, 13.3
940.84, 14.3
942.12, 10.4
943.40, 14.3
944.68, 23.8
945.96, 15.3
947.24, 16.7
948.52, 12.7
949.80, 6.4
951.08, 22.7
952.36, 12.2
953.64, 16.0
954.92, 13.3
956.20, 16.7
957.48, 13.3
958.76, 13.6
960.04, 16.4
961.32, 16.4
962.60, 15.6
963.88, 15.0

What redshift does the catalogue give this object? 0.677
